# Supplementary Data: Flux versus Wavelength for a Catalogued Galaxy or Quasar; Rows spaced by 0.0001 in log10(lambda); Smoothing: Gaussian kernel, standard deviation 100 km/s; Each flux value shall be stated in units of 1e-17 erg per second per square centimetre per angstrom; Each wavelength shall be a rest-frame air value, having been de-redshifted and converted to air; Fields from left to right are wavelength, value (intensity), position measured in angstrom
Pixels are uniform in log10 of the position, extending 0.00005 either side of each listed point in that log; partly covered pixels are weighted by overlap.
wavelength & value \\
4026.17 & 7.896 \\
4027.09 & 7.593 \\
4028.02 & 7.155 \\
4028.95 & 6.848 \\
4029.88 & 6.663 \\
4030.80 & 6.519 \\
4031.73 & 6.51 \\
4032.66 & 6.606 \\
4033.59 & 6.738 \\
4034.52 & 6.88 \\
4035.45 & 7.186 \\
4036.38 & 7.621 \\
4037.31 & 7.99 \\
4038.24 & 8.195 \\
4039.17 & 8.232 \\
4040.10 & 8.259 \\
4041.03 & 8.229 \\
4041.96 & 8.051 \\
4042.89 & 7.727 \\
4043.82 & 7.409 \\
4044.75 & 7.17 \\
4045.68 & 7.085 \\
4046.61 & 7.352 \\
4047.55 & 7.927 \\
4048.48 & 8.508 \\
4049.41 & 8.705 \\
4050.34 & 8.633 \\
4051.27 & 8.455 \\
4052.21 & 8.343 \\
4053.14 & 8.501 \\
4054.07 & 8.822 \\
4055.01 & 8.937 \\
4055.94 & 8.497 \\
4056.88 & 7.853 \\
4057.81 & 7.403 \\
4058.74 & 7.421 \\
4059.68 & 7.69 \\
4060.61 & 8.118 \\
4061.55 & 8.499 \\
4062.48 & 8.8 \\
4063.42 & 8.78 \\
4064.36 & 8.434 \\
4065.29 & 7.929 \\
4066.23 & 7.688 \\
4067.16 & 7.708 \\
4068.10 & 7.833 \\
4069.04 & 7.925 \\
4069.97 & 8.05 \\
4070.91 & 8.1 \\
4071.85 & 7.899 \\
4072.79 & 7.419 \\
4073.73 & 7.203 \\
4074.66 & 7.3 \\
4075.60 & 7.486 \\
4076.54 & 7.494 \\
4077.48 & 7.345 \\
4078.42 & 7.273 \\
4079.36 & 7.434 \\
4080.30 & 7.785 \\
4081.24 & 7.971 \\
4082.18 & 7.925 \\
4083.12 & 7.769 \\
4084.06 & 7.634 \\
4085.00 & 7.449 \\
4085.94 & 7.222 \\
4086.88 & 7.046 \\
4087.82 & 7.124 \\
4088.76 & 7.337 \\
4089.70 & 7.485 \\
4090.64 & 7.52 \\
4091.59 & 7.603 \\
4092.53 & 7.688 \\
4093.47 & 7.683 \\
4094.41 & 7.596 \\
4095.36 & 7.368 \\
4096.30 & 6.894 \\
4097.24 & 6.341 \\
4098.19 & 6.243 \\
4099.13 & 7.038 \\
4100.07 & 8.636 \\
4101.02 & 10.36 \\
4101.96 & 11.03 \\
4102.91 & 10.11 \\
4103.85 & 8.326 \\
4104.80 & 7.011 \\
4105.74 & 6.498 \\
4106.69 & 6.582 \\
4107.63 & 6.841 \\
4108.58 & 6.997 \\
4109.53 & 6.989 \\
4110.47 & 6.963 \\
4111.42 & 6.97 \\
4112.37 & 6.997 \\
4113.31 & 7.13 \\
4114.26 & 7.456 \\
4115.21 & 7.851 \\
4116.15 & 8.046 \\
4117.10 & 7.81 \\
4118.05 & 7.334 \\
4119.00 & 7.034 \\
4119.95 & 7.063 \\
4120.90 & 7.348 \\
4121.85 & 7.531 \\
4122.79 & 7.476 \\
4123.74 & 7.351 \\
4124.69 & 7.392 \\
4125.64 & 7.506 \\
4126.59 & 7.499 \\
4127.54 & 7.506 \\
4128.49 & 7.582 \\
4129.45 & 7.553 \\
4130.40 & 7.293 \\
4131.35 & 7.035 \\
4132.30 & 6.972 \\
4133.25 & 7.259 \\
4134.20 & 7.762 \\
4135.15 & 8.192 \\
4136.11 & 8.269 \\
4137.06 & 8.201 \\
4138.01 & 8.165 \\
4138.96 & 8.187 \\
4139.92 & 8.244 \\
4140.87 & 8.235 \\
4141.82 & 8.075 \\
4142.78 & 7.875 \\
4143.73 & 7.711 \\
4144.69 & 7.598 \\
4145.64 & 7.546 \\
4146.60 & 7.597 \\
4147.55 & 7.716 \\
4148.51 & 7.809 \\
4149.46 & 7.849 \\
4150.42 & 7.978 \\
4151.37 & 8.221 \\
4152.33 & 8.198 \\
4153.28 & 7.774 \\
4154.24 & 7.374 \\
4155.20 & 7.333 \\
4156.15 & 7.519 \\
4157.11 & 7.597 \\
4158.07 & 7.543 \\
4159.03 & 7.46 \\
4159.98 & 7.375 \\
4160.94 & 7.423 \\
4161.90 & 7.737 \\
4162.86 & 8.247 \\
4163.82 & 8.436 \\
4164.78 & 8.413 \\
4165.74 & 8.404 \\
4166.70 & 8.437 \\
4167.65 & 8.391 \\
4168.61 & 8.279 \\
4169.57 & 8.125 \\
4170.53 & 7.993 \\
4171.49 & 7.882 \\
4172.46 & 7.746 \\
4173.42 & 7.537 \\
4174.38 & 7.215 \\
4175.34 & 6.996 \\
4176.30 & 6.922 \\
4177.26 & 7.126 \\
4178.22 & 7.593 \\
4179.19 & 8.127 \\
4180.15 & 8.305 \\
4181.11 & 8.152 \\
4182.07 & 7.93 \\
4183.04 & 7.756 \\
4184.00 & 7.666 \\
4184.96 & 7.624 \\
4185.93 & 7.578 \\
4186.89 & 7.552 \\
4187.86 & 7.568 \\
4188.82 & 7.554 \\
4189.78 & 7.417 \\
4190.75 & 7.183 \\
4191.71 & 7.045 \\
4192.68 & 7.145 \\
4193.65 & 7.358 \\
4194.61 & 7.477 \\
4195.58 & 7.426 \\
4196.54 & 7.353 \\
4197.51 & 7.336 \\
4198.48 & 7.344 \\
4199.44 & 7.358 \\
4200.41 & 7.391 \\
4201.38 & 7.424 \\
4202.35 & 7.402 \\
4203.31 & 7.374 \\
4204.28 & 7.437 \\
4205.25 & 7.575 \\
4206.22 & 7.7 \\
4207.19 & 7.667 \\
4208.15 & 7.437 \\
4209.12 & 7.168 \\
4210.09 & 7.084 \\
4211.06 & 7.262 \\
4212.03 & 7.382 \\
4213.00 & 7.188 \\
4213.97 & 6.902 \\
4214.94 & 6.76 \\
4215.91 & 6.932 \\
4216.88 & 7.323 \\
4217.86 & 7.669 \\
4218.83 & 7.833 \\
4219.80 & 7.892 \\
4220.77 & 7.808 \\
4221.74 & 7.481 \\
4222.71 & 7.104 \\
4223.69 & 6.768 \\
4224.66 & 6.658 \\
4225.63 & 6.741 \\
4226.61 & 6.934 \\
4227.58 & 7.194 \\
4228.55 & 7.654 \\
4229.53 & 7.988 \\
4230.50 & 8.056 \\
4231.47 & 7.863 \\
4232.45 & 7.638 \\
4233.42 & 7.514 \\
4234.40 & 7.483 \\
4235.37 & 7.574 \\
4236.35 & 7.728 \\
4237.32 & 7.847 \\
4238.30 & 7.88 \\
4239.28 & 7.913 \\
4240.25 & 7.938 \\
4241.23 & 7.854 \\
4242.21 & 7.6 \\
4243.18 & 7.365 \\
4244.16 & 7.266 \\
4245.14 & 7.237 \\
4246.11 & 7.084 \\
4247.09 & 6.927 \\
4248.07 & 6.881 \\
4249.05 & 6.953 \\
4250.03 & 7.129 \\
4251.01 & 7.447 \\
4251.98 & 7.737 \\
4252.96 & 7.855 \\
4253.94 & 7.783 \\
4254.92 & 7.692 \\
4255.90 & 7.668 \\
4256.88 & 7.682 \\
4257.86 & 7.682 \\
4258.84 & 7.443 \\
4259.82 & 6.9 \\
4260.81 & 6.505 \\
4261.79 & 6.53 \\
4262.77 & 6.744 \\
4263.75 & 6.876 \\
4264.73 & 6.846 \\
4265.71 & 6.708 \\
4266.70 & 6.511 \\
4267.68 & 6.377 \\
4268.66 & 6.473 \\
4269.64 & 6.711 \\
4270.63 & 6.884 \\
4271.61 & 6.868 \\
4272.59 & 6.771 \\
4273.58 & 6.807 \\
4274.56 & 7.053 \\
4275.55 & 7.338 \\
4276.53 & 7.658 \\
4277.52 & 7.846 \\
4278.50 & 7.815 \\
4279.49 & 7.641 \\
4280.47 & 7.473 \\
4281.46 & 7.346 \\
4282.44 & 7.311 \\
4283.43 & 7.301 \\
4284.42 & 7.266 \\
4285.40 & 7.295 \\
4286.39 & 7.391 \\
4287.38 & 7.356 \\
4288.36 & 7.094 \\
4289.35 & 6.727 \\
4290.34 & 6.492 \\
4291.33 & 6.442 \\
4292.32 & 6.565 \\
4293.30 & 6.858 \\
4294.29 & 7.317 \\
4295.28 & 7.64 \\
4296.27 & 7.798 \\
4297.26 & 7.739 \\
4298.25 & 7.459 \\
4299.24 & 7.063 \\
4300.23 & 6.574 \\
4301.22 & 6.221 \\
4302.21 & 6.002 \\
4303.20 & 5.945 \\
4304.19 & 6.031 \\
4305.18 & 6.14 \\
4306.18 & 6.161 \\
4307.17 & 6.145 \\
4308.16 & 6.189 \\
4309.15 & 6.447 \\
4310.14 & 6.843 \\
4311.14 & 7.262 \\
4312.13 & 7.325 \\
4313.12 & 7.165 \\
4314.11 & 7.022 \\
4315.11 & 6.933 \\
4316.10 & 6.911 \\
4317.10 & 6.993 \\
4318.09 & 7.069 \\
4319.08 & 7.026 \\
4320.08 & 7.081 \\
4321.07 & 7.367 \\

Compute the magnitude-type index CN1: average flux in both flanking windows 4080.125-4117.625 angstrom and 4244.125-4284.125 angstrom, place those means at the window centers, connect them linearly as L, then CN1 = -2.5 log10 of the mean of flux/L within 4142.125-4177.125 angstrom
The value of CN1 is -0.05 mag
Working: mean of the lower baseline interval 7.58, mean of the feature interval 7.78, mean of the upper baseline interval 7.16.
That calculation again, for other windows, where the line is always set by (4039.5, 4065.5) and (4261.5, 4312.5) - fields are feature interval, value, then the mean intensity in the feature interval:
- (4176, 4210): -0.014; 7.5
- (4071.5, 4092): 0.070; 7.48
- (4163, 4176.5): -0.058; 7.94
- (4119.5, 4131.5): 0.050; 7.41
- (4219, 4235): -0.031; 7.44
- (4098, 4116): 0.019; 7.72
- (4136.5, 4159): -0.028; 7.83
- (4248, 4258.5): -0.065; 7.53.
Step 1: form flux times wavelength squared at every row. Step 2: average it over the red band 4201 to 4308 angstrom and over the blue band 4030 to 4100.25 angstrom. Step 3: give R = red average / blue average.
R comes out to 1.0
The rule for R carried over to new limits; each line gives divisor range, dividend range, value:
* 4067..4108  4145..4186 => 1.06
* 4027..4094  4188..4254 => 1.04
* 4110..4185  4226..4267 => 1.01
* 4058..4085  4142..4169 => 1.05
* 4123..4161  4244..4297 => 0.99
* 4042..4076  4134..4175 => 1.04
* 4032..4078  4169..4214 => 1.02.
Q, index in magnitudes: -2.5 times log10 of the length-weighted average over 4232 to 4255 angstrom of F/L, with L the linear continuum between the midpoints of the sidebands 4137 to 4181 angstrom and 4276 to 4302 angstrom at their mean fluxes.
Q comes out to -0.012 mag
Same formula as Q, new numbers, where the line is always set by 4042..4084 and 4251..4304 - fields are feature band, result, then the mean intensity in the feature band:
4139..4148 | -0.035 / 7.86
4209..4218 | 0.030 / 7.14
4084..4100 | 0.076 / 7.28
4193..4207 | -0.005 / 7.43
